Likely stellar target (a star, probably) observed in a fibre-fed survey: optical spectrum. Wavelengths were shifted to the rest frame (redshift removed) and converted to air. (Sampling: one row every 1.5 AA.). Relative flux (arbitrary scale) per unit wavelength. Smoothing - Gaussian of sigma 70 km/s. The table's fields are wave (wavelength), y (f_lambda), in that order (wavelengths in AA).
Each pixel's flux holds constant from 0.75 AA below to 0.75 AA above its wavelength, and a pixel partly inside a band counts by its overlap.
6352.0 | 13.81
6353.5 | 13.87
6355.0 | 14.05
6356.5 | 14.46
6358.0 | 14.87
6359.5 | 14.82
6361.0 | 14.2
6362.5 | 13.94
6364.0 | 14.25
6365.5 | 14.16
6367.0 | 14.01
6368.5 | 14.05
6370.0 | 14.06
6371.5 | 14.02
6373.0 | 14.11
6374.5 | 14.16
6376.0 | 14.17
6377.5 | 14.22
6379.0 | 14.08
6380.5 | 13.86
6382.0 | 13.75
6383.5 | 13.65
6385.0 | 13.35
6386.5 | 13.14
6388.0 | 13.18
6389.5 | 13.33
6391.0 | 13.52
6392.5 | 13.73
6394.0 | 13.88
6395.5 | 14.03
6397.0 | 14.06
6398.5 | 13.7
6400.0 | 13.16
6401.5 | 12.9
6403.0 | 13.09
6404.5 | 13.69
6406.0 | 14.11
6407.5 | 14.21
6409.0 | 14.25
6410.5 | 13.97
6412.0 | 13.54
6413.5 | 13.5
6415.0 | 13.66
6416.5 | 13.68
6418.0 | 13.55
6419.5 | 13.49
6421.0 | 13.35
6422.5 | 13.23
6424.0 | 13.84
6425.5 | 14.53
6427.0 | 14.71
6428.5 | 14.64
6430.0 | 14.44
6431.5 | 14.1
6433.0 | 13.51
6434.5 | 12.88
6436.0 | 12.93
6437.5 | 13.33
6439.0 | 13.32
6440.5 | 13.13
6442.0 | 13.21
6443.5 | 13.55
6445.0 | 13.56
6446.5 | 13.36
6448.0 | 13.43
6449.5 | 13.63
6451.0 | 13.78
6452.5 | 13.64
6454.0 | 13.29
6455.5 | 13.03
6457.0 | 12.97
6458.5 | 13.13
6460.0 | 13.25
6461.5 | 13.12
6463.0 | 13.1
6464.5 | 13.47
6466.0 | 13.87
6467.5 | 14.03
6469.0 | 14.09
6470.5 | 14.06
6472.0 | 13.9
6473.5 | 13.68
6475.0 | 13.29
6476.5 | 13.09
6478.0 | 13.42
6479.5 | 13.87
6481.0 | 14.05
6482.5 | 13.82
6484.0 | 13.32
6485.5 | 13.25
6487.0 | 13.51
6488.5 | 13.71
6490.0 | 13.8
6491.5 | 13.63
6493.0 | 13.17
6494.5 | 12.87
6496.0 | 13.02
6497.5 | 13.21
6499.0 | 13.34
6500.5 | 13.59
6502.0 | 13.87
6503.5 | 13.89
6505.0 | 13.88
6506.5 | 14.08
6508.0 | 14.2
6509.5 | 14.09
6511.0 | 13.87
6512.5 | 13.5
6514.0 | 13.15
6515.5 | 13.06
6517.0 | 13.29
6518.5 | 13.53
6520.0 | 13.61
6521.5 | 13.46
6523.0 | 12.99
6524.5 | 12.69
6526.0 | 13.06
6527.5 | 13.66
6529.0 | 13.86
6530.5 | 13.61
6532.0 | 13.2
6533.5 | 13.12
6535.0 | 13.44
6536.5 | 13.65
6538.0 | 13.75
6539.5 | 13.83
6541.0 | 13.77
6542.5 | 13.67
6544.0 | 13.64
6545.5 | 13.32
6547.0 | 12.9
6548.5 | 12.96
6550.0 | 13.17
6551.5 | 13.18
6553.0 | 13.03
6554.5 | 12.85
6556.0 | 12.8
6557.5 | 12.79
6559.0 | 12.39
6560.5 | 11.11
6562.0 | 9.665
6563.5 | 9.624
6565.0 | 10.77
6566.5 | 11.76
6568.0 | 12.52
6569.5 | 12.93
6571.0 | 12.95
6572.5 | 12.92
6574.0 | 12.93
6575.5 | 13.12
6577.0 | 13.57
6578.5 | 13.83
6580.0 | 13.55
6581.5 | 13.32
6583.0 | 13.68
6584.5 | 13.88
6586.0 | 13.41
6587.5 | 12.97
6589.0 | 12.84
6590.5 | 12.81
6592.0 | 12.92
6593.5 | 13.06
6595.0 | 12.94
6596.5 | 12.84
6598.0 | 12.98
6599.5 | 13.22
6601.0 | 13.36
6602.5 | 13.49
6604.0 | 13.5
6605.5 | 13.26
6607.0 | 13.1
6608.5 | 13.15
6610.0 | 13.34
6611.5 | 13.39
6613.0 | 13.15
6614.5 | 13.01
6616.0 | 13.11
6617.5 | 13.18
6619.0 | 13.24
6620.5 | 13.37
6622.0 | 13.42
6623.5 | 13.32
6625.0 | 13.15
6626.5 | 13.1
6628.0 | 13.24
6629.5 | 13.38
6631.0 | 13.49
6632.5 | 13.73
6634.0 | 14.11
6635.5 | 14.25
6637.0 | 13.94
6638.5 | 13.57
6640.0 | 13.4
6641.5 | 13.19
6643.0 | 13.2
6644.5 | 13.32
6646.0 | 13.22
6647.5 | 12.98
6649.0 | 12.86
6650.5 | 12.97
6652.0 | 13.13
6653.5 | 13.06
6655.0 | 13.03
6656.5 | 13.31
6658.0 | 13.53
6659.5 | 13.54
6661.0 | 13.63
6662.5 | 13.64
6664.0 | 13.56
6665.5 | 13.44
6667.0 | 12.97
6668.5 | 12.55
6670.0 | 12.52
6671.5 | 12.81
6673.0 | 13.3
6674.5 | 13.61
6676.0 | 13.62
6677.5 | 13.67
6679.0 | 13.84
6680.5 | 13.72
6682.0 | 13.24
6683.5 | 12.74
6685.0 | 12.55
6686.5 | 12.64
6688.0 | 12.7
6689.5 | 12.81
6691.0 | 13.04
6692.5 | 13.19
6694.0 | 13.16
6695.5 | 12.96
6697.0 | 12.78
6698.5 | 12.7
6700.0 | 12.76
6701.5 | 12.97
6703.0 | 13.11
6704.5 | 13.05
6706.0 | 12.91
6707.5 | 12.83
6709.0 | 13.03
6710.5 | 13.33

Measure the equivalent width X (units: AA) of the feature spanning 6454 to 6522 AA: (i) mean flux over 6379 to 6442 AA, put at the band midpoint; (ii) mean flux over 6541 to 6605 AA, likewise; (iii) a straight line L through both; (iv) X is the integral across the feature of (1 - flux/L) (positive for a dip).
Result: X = -1.3 AA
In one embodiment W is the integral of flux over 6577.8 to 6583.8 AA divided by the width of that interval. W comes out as 13.6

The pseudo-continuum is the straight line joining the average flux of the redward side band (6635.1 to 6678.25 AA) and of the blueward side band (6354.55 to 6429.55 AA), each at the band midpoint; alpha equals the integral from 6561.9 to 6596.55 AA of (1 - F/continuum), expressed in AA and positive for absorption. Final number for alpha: 1.8 AA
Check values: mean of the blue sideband 13.9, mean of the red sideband 13.3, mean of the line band 12.8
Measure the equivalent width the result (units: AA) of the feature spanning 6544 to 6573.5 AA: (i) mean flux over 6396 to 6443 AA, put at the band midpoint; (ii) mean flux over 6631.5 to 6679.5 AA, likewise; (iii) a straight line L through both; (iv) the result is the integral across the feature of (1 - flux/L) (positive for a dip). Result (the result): 2.51 AA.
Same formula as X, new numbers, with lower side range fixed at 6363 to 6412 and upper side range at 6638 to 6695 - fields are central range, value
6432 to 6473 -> 0.7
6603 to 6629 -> 0.1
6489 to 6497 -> 0.2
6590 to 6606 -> 0.3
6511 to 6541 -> 0.2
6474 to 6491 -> 0.0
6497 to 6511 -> -0.3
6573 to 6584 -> 0.0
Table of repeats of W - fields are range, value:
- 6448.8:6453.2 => 13.7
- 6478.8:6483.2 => 13.9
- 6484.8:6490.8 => 13.6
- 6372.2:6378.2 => 14.2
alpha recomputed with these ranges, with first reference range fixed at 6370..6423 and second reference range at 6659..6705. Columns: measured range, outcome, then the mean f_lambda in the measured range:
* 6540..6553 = 0.1 AA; 13.3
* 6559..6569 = 1.7 AA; 11.1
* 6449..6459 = 0.2 AA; 13.4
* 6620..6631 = 0.0 AA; 13.3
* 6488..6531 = -0.1 AA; 13.5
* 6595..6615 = 0.1 AA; 13.2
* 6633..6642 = -0.4 AA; 13.8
